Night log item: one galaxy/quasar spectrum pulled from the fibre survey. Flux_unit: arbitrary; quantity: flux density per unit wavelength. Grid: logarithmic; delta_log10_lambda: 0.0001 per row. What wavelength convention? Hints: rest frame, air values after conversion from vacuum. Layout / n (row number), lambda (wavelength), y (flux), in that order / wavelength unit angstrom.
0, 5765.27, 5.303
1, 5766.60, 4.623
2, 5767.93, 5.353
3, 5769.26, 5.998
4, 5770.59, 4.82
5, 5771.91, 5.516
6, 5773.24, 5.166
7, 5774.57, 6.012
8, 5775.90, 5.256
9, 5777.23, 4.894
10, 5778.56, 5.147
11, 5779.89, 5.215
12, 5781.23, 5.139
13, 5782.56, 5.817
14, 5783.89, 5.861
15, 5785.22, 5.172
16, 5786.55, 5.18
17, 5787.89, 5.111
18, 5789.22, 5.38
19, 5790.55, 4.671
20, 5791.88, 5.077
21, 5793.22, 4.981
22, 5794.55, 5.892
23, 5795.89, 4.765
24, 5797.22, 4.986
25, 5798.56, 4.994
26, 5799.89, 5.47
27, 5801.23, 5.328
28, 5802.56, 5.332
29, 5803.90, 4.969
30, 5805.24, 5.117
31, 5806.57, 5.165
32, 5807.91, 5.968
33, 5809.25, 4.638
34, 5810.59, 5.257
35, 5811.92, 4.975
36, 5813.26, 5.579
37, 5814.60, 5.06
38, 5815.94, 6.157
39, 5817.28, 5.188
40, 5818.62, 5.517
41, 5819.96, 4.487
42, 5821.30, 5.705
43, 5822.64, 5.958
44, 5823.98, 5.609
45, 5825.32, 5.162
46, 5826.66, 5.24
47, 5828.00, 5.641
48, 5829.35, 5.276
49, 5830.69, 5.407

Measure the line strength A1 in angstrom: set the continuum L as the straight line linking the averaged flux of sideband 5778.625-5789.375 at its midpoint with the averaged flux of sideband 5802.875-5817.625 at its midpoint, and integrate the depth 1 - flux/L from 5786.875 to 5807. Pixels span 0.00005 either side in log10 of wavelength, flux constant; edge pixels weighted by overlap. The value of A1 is 0.6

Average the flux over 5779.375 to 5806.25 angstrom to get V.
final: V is 5.22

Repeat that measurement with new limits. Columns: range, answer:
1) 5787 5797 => 5.12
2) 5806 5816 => 5.3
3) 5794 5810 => 5.21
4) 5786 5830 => 5.27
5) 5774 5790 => 5.34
